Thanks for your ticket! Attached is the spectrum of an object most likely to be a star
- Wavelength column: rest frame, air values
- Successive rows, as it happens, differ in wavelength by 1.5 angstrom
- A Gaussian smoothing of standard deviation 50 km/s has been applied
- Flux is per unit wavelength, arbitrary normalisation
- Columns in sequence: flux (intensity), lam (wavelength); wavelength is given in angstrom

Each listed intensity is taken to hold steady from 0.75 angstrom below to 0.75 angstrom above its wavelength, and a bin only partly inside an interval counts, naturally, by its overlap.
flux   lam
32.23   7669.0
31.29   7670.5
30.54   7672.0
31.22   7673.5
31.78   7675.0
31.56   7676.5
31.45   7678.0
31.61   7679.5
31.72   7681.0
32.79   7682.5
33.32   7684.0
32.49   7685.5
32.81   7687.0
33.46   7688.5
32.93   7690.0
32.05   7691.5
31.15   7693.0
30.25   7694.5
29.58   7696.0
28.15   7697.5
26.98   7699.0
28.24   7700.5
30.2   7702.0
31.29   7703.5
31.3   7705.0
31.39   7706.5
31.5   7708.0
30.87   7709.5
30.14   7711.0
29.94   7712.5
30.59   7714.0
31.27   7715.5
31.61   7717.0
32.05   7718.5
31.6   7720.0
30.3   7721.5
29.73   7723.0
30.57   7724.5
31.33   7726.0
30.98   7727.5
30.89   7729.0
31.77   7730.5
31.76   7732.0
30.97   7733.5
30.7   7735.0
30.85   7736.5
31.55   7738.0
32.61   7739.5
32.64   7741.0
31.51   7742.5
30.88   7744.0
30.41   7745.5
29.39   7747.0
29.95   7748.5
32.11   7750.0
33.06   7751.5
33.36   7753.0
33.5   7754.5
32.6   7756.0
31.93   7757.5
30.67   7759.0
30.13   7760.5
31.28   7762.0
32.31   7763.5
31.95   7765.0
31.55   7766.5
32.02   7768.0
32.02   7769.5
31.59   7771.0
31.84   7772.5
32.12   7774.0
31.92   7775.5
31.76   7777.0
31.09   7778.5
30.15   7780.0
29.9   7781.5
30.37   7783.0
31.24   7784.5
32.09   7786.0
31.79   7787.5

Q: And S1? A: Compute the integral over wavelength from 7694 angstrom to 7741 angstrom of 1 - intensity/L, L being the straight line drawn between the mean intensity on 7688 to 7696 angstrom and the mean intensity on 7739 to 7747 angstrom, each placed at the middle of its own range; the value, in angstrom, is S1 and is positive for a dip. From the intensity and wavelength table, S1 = 1.23 angstrom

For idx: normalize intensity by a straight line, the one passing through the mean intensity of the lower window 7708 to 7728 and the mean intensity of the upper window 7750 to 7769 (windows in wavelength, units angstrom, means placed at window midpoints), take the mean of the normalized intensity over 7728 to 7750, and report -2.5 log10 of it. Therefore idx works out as 0.010 mag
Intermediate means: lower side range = 30.9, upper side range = 32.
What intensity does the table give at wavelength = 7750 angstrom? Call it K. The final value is 32.11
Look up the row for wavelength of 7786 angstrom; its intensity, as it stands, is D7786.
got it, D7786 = 32.09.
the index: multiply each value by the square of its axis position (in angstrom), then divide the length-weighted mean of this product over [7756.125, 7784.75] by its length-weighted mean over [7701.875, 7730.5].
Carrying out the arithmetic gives 1.0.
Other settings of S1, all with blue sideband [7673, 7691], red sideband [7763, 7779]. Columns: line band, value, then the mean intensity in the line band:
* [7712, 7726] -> 0.5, 30.9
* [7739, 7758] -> 0.1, 31.8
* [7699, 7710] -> 0.6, 30.4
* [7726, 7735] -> 0.2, 31.2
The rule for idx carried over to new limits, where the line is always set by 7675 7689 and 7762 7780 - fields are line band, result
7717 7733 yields 0.031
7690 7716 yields 0.063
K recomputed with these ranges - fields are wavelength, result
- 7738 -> 31.55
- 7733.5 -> 30.97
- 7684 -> 33.32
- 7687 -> 32.81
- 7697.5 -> 28.15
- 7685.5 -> 32.49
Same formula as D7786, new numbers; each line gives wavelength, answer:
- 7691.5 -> 32.05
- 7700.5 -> 28.24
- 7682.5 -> 32.79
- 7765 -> 31.95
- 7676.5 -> 31.56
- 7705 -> 31.3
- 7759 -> 30.67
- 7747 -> 29.39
